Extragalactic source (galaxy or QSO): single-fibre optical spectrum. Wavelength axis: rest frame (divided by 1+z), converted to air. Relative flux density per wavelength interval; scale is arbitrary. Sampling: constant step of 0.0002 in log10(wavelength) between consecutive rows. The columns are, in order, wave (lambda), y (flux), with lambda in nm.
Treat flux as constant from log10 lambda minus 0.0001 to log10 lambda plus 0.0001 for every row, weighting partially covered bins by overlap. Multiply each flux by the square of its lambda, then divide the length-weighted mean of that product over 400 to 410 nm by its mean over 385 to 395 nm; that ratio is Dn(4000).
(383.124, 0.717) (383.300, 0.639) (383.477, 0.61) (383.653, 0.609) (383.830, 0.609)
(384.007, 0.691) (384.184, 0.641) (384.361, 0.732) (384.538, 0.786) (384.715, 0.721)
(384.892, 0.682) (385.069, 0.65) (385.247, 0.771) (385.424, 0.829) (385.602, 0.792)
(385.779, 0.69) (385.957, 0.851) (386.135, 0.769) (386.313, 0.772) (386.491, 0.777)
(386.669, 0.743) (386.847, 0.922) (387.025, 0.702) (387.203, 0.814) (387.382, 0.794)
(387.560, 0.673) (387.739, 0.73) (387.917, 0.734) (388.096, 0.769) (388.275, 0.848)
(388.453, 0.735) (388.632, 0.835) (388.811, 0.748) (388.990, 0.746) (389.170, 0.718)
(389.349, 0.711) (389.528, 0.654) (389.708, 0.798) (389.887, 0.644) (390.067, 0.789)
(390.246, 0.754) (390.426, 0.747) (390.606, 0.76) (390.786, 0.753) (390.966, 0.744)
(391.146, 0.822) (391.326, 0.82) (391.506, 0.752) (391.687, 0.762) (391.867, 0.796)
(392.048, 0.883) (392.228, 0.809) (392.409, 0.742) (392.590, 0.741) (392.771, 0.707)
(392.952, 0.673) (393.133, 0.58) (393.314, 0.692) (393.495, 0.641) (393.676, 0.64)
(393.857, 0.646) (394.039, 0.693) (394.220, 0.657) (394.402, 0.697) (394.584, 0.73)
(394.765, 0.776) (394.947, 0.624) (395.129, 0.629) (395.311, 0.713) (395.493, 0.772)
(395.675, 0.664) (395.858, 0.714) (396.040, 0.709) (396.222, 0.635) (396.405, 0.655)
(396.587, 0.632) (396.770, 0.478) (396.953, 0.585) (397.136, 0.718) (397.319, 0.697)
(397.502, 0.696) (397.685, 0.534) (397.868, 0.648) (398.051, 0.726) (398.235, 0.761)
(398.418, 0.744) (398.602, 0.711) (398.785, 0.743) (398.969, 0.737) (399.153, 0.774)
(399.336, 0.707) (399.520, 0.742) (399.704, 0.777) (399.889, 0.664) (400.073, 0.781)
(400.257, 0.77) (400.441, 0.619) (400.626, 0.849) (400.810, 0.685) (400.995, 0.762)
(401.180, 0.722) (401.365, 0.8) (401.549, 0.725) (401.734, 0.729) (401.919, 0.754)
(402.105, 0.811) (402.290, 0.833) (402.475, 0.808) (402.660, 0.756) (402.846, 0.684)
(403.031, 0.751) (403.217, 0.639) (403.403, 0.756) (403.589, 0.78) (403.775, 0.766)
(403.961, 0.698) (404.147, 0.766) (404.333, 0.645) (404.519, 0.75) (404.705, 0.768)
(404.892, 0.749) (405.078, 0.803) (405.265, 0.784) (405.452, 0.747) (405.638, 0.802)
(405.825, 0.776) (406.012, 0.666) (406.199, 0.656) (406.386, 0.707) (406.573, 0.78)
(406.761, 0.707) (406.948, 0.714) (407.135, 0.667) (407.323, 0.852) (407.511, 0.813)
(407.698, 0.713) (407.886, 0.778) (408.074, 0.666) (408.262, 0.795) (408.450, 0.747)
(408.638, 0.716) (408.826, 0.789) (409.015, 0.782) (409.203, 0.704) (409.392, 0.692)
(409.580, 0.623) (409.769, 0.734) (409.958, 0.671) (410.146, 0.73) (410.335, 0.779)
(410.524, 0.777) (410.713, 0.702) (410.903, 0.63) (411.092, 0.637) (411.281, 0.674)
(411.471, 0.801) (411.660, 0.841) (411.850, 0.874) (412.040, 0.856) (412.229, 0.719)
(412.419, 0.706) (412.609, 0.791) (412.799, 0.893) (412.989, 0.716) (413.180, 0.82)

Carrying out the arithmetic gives 1.1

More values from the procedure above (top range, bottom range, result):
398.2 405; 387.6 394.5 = 1.07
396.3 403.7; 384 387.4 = 1.02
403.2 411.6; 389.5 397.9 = 1.12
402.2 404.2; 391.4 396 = 1.11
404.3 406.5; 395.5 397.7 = 1.19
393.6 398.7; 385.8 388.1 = 0.92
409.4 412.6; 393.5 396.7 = 1.17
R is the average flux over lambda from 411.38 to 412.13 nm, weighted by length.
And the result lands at 0.843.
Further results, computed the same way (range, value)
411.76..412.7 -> 0.789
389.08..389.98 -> 0.705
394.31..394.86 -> 0.733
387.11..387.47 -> 0.802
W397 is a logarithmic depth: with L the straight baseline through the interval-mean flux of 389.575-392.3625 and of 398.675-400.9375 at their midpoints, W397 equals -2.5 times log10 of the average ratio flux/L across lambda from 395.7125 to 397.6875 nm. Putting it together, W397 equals 0.16 mag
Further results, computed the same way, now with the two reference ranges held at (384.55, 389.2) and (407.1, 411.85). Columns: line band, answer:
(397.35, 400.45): 0.048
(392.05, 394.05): 0.089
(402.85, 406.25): 0.005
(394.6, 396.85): 0.126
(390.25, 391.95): -0.019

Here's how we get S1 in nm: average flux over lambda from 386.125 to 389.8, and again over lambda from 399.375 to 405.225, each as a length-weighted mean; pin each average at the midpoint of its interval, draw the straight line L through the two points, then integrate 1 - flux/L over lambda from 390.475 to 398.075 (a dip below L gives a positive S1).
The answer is 0.568 nm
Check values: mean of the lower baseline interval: 0.761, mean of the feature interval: 0.698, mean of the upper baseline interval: 0.746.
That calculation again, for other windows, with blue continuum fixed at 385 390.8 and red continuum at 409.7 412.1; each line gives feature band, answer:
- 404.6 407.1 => 0.023 nm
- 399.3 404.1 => 0.032 nm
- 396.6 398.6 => 0.246 nm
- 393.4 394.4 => 0.127 nm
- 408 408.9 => 0.004 nm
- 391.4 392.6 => -0.049 nm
